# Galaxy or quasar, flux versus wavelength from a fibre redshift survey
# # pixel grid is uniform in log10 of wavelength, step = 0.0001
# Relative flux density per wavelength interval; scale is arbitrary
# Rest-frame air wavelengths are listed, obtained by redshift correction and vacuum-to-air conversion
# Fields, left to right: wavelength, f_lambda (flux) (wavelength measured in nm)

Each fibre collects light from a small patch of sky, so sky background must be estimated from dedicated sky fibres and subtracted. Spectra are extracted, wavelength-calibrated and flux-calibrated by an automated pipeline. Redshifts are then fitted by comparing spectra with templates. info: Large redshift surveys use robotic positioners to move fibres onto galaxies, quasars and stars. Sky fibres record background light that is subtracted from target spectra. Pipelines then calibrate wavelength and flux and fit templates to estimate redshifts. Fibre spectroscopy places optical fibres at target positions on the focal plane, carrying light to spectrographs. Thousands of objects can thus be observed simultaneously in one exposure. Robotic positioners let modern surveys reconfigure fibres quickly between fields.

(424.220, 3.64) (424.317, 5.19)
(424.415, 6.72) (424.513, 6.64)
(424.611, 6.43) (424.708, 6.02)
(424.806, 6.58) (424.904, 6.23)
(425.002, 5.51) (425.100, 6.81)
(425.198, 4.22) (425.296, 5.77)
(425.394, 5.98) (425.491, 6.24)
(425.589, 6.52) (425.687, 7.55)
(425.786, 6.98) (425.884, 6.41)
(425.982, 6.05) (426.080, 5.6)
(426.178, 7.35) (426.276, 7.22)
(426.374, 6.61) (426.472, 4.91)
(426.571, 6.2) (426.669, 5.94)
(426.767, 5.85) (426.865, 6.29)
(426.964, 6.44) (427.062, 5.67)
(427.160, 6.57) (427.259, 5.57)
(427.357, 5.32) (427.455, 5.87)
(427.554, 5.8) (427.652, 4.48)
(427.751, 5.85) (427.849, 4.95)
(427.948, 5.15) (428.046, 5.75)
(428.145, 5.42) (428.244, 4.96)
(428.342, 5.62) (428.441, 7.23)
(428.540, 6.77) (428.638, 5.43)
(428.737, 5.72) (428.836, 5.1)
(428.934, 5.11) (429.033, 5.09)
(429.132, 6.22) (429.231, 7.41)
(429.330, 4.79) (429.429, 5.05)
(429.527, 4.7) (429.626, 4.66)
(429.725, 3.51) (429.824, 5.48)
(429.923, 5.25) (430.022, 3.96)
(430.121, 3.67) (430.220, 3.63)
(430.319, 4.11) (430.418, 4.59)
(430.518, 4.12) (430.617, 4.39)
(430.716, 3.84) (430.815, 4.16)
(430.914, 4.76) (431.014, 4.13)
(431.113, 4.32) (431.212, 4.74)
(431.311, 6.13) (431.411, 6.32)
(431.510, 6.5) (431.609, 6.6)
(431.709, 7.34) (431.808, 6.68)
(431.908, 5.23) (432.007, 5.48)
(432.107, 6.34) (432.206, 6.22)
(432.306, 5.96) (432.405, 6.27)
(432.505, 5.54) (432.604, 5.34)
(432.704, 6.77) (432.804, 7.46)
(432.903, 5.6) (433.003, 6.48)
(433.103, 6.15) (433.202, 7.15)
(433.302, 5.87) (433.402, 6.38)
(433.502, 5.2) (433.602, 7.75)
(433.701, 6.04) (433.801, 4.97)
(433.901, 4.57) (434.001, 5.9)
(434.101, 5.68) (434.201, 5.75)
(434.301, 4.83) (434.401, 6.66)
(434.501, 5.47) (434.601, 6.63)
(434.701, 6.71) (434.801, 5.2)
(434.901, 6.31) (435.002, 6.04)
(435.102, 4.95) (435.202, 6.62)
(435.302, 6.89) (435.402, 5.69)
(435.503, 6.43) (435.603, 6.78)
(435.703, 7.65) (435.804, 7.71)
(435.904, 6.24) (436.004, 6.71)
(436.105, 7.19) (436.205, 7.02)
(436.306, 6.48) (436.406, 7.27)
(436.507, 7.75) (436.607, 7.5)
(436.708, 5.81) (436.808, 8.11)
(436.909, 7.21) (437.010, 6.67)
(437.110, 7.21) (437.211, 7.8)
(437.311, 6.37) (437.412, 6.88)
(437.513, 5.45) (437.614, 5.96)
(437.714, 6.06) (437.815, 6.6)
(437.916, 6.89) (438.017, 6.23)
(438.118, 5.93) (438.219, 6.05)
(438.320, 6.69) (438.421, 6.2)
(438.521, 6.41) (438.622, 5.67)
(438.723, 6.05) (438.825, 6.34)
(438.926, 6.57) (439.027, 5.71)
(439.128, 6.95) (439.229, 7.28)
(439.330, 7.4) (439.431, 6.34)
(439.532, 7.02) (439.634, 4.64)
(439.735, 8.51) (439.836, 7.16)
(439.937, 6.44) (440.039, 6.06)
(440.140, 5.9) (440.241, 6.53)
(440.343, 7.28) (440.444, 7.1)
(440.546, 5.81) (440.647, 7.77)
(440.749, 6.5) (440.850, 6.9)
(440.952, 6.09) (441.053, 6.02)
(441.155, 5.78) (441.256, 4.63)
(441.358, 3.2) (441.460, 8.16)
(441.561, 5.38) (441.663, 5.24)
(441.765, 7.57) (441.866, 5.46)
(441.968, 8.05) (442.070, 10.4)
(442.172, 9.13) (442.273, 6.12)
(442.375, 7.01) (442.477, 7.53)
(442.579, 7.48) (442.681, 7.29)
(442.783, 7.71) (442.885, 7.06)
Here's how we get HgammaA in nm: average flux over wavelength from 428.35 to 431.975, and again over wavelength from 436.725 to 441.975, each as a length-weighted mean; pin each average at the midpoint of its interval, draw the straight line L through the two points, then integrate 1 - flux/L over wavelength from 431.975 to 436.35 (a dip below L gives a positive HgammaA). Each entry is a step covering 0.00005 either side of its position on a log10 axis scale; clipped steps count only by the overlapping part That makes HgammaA -0.36 nm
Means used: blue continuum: 5.19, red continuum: 6.45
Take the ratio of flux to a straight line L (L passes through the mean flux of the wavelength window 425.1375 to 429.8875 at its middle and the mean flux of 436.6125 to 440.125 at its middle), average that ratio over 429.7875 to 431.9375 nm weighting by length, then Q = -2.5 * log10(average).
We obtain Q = 0.20 mag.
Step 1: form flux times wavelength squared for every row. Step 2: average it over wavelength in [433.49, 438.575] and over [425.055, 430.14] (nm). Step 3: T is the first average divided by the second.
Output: 1.2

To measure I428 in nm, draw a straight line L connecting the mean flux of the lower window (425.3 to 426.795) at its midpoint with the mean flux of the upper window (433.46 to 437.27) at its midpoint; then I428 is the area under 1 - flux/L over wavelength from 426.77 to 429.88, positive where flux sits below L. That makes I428 0.40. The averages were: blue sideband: 6.35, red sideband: 6.46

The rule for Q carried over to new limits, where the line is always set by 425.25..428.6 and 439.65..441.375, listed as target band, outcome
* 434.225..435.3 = 0.042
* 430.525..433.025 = 0.088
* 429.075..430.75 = 0.288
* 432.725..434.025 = 0.008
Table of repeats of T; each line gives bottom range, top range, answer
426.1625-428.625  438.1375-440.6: 1.17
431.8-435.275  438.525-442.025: 1.10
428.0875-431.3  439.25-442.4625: 1.41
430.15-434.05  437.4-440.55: 1.19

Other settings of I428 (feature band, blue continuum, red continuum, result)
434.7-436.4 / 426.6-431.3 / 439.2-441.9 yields -0.19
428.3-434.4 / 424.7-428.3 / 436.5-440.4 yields 0.69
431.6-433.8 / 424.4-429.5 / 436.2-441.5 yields 0.00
